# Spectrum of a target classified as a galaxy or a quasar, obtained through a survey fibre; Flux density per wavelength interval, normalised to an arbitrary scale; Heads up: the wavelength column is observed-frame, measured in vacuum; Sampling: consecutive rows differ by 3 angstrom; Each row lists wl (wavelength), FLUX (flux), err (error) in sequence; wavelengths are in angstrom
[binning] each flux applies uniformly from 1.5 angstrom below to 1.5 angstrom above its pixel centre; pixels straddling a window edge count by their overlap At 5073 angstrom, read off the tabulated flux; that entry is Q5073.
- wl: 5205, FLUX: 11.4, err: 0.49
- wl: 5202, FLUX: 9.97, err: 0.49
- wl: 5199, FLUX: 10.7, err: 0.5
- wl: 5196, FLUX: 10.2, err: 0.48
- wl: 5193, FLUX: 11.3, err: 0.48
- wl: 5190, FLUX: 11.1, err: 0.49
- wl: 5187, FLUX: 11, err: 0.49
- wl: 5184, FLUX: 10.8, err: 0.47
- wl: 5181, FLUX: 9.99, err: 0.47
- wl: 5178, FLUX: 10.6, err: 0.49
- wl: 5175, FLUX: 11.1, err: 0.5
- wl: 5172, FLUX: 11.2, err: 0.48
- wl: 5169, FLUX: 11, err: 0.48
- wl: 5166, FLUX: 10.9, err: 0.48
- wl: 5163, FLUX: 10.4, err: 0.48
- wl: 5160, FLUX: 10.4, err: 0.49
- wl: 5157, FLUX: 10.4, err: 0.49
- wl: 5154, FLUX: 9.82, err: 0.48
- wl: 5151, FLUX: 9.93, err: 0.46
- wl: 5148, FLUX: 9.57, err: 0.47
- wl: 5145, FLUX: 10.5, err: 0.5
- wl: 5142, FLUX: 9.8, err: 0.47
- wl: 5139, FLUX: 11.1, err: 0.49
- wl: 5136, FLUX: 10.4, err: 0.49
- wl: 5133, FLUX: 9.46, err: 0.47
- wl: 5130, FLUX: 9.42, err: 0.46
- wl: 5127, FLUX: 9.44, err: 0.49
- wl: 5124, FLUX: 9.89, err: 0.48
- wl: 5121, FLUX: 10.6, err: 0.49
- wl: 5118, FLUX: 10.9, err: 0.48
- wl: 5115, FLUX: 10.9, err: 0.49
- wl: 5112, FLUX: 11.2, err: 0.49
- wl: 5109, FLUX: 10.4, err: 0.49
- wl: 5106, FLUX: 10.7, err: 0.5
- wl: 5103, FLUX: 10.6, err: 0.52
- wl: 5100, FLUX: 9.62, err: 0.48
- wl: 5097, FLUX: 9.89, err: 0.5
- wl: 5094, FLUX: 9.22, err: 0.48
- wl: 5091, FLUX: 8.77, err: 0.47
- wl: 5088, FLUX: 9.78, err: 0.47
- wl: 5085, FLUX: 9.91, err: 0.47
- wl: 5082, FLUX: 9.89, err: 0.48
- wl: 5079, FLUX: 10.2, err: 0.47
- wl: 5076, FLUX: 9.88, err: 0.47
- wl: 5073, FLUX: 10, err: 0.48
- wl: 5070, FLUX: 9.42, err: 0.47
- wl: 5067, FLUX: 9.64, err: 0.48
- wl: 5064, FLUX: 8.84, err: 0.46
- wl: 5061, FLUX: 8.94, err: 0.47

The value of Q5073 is 10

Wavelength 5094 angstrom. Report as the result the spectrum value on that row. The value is 9.22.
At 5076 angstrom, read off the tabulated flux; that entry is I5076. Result 9.88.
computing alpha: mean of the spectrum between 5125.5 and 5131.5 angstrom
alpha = 9.43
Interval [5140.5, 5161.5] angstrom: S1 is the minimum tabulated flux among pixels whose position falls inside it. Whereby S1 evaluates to 9.57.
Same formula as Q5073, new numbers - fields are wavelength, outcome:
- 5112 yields 11.2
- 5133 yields 9.46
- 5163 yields 10.4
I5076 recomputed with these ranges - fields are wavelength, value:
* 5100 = 9.62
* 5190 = 11.1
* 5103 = 10.6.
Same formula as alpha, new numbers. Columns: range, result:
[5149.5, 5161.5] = 10.1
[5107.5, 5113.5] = 10.8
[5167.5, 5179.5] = 11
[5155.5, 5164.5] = 10.4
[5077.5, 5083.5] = 10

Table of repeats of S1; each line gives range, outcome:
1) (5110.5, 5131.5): 9.42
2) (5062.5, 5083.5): 8.84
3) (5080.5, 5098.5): 8.77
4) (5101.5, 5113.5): 10.4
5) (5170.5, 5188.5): 9.99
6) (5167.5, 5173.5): 11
